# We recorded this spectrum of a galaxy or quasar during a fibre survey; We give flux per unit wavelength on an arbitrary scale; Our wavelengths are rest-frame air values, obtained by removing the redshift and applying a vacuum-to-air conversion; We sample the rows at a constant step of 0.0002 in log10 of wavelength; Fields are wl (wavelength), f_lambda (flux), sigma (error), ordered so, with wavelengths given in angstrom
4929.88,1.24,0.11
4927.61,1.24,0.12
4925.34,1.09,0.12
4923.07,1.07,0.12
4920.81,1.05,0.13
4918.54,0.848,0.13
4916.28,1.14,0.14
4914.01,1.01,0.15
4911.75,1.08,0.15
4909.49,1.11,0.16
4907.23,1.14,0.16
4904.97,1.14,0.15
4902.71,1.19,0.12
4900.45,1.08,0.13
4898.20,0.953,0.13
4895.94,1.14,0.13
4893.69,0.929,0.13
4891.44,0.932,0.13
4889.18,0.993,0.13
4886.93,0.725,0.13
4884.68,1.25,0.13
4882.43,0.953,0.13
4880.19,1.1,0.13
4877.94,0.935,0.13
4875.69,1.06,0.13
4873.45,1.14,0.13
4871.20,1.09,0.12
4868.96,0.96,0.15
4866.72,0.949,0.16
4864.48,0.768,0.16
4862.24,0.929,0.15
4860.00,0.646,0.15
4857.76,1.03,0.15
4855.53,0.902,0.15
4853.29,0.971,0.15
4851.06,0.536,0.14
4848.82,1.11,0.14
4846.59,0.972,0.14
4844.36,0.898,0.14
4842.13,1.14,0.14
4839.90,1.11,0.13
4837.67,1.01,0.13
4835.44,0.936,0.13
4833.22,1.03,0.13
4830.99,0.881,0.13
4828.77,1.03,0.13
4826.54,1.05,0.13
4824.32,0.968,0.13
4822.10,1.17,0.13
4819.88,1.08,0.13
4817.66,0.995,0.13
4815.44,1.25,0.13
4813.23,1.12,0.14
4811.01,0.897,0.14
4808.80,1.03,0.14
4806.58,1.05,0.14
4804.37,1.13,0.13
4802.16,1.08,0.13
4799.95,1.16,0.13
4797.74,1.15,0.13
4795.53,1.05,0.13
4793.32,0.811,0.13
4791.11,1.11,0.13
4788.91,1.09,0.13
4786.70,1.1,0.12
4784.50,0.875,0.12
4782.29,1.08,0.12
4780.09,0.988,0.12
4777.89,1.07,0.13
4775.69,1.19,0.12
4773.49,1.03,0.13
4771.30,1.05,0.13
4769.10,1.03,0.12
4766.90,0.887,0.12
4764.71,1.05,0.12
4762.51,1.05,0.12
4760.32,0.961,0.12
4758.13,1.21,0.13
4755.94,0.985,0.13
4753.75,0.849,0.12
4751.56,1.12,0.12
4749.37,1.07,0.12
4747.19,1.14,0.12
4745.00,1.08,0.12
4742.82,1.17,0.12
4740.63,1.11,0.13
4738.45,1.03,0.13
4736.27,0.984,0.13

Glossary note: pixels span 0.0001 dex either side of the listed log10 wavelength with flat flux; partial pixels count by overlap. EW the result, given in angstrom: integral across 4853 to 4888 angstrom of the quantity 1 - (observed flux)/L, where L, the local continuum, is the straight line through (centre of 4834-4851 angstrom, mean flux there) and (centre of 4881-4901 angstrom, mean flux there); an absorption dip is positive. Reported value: 1.1 angstrom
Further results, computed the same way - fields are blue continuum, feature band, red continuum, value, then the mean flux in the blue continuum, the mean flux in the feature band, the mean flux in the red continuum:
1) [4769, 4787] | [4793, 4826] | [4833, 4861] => -2.32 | 1.04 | 1.07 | 0.944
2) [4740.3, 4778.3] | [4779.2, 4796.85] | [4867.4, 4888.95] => 0.56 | 1.06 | 1.01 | 1.02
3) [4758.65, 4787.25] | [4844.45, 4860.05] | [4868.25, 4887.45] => 2.04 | 1.03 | 0.898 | 1.03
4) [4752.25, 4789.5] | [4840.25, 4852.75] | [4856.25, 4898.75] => 0.57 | 1.03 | 0.944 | 0.972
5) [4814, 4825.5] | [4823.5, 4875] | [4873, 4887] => 5.21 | 1.09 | 0.96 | 1.04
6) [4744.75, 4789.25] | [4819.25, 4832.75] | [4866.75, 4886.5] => 0.19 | 1.04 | 1.03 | 1.04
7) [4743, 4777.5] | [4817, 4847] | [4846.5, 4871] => -2.73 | 1.05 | 1.02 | 0.893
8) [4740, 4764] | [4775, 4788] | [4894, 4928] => 0.27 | 1.07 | 1.05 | 1.08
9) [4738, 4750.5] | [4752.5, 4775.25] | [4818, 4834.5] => 1.45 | 1.1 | 1.02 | 1.03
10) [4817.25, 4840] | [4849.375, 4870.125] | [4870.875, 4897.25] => 3.20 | 1.02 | 0.862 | 1.02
